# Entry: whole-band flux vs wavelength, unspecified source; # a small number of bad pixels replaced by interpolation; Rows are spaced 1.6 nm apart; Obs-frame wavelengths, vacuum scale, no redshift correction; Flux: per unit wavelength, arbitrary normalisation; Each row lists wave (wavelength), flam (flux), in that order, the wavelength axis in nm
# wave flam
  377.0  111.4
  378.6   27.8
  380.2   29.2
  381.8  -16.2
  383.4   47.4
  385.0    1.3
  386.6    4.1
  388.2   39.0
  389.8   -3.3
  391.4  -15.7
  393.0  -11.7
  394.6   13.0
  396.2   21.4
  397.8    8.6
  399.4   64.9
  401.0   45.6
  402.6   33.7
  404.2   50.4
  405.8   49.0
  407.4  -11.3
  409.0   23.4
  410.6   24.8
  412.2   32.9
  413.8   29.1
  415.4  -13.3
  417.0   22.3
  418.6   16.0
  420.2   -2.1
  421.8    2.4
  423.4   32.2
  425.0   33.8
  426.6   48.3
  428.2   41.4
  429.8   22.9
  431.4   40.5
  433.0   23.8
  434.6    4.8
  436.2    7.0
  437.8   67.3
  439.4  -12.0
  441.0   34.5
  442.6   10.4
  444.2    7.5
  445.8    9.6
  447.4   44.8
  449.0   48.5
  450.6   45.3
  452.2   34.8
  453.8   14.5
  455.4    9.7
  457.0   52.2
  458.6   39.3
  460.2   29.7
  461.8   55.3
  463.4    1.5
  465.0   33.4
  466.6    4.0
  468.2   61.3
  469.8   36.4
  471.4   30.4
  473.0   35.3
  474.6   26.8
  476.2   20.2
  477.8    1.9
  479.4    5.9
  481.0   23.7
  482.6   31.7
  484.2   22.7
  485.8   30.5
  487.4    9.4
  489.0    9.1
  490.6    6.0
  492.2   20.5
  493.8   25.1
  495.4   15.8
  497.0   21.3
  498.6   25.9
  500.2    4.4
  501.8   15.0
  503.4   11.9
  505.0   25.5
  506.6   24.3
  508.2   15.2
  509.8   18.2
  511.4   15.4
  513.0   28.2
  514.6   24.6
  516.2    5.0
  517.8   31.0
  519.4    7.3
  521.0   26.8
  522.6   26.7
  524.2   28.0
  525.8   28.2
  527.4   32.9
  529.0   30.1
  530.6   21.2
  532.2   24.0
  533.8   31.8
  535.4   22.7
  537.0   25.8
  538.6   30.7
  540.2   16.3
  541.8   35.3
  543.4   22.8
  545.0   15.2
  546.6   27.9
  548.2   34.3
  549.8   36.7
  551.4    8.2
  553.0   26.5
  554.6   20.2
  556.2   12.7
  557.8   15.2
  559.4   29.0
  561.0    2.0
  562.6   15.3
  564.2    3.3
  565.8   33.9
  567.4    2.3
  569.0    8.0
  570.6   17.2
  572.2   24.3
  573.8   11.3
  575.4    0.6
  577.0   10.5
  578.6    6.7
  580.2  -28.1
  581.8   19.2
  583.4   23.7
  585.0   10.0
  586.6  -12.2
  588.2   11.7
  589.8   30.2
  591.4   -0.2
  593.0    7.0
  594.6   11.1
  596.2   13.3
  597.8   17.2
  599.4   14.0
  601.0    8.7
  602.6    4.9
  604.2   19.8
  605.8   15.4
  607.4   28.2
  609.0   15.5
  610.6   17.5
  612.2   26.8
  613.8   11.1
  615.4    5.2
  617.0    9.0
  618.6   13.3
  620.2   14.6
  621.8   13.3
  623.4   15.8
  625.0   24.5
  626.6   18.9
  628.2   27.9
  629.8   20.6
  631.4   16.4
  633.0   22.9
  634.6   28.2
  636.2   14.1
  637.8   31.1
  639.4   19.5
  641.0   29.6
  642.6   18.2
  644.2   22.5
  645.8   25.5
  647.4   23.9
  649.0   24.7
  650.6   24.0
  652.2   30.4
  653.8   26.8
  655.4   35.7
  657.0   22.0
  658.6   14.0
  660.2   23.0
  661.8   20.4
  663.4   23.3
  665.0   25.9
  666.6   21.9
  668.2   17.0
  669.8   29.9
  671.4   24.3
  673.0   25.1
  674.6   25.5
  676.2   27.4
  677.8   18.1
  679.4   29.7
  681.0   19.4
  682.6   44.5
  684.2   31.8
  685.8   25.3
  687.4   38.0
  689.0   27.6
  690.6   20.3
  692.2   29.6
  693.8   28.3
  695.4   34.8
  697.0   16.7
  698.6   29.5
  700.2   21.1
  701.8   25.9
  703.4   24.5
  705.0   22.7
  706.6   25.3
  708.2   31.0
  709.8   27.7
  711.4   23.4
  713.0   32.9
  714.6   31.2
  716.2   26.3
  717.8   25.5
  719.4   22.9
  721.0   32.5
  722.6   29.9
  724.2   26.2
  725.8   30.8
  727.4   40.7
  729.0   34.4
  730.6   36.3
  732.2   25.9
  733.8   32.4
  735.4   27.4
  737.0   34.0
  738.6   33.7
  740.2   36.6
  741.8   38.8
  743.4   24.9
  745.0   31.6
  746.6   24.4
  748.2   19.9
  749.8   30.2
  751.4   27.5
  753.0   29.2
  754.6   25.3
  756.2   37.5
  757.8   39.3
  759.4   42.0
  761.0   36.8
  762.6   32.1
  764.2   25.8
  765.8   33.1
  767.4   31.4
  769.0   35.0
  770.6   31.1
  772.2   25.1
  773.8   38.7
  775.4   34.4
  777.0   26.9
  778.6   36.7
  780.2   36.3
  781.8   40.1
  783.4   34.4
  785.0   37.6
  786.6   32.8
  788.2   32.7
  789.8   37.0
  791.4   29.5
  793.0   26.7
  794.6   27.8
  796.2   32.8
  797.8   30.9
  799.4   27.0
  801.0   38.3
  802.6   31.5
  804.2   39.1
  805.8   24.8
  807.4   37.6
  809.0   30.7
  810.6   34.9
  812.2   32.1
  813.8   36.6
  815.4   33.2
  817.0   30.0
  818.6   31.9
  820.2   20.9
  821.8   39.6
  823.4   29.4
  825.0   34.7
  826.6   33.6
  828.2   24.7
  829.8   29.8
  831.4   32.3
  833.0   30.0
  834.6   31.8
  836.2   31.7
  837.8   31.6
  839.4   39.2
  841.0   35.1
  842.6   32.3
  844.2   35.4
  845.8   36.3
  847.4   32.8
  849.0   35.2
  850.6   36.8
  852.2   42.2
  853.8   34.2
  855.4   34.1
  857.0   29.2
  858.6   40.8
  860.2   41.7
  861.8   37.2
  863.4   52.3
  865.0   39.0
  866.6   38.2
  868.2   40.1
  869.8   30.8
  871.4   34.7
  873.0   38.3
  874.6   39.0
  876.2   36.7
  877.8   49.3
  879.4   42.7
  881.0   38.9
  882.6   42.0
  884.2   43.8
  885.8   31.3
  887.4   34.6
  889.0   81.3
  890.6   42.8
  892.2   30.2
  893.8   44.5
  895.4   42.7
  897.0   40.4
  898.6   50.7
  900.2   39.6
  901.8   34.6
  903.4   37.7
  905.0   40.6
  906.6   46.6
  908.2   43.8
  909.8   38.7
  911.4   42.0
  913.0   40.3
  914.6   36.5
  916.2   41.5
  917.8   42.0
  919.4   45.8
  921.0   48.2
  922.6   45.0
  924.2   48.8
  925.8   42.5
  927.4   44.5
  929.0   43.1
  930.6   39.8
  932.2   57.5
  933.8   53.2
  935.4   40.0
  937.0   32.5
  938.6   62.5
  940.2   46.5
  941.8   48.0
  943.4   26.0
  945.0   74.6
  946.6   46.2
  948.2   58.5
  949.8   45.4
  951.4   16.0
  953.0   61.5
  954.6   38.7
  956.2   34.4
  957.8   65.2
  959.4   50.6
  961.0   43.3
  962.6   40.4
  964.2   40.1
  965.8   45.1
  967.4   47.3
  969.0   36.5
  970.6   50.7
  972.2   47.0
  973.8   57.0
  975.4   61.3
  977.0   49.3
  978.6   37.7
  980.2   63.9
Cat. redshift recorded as 0.604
